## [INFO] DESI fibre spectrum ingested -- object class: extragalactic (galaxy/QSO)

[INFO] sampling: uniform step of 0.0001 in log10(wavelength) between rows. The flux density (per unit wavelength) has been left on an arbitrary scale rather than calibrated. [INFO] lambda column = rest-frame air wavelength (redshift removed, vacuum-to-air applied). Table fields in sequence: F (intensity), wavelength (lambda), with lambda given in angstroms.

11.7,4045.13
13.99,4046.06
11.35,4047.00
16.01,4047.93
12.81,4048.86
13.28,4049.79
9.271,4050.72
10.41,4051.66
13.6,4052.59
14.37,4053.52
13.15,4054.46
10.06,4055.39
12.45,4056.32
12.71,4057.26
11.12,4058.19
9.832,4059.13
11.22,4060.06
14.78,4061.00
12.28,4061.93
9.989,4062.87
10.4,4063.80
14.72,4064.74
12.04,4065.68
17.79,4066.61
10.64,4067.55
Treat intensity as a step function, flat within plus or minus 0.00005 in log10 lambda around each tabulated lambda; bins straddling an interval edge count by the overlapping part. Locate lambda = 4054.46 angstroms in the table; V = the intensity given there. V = 13.15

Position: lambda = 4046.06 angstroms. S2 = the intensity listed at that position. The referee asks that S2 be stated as 13.99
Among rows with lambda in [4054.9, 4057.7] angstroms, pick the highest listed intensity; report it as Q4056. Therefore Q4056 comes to 12.71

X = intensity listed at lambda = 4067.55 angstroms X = 10.64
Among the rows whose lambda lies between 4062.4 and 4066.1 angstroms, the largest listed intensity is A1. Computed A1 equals 14.72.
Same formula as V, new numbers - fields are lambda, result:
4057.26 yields 12.71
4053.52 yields 14.37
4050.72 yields 9.271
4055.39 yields 10.06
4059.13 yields 9.832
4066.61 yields 17.79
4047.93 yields 16.01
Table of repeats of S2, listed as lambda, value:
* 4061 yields 14.78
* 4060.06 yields 11.22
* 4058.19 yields 11.12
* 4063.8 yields 10.4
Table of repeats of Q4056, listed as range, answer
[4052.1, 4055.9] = 14.37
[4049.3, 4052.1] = 13.28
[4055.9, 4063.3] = 14.78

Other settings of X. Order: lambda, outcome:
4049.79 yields 13.28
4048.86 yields 12.81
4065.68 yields 12.04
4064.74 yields 14.72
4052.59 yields 13.6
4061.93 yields 12.28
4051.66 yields 10.41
